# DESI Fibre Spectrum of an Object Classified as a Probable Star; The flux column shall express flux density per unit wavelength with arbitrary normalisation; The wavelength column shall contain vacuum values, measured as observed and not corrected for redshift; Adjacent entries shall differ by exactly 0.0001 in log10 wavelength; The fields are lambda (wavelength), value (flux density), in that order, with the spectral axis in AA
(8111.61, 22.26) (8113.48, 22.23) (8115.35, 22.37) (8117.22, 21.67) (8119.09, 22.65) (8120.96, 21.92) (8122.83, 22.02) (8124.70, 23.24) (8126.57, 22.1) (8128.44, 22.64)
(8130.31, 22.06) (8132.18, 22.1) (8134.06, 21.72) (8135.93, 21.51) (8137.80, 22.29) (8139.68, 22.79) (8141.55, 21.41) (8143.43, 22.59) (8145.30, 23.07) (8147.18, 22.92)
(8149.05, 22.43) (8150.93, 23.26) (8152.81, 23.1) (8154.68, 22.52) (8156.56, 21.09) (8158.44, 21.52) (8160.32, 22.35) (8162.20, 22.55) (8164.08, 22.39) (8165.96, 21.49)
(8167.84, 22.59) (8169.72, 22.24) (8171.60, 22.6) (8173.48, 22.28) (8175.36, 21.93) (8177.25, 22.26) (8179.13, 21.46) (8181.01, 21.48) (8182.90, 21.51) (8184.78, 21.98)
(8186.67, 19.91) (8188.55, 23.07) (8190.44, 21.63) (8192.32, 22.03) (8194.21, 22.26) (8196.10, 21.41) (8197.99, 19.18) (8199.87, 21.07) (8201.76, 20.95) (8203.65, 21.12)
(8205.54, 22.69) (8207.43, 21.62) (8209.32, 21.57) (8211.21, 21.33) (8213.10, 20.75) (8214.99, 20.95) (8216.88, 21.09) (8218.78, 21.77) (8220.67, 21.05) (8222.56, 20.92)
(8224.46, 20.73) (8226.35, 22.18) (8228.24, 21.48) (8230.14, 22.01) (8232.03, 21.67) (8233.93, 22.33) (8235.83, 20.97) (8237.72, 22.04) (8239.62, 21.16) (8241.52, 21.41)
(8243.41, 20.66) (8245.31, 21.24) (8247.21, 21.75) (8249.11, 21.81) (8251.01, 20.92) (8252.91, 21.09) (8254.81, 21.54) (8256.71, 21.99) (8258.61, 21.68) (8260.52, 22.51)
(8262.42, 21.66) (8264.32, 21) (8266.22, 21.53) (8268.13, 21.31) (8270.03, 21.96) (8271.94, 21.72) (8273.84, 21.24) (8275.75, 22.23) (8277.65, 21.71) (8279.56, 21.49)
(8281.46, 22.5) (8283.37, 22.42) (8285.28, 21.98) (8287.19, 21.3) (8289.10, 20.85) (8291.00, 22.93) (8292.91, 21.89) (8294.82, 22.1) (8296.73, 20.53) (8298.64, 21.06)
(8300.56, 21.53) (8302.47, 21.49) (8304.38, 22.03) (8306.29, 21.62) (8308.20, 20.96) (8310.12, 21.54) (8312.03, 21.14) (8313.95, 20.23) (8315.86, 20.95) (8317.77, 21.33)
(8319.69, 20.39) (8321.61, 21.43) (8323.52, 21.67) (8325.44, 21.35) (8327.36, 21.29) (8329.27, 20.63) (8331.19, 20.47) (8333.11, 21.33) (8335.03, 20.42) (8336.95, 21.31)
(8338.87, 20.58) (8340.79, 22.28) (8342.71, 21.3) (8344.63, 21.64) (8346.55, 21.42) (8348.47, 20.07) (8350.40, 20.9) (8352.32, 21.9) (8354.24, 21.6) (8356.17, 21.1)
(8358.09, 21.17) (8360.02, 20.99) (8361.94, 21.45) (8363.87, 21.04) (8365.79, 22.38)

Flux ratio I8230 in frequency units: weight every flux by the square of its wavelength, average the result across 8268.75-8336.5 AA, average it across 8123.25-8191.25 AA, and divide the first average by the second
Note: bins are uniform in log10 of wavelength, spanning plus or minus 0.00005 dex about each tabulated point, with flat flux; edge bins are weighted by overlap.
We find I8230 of 1.00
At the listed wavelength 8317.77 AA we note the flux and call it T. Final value 21.33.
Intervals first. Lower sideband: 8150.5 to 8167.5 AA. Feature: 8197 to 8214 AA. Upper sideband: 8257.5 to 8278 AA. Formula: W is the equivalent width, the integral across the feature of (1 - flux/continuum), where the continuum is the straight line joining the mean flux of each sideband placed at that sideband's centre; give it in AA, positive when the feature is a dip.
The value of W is 0.7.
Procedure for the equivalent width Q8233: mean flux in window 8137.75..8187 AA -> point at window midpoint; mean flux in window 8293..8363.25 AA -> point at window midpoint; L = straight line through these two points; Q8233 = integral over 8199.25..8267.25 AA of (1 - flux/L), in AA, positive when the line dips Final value 1.0 AA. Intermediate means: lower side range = 22.2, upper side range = 21.2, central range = 21.5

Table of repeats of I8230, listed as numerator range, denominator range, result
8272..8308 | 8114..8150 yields 1.01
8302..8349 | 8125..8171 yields 0.99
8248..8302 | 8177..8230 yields 1.03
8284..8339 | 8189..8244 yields 1.02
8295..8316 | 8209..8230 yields 1.02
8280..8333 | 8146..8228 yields 1.01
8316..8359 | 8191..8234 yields 1.02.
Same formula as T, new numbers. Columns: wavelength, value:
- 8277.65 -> 21.71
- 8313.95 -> 20.23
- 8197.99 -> 19.18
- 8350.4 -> 20.9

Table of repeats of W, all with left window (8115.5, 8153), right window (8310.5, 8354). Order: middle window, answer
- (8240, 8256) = 0.25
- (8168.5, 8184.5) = 0.08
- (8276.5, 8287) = -0.27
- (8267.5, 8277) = -0.10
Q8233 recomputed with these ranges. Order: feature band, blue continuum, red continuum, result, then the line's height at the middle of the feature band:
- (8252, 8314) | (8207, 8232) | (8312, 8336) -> -1.5 AA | 21.1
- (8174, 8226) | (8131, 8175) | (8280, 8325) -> 1.5 AA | 22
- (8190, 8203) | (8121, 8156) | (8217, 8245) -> 0.4 AA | 21.8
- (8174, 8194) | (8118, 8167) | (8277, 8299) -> 0.3 AA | 22.1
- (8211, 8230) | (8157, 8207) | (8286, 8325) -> 0.3 AA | 21.6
